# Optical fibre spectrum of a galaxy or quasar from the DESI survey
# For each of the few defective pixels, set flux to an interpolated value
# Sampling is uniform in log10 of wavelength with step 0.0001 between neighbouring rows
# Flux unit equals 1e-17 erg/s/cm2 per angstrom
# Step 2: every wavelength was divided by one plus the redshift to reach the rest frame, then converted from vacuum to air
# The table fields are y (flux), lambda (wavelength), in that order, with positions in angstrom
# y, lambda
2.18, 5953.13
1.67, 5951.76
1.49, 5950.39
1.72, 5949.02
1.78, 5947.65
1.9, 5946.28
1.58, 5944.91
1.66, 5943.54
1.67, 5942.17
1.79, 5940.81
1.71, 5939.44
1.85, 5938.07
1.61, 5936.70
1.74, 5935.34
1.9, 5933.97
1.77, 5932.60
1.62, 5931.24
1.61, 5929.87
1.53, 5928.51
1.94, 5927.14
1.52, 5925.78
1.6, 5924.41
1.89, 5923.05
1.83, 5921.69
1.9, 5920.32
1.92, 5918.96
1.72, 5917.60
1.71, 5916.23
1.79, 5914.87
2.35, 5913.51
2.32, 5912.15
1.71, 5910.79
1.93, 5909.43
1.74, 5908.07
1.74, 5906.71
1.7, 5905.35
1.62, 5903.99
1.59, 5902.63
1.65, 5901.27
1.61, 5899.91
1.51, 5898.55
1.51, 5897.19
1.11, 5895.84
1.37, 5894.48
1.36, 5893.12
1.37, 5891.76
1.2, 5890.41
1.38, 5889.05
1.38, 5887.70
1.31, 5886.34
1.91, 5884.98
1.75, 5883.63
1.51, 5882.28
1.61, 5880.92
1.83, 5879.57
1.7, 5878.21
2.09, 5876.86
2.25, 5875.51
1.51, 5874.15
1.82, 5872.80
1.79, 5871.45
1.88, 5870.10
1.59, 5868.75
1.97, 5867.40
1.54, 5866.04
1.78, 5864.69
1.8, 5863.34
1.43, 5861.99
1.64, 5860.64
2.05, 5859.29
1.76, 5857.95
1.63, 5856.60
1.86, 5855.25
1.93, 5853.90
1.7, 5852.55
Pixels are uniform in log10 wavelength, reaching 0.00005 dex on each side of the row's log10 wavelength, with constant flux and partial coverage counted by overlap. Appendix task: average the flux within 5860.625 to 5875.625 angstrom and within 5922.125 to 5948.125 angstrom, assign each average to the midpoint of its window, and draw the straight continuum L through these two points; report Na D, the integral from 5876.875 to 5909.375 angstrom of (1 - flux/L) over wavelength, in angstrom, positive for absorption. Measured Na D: 3.2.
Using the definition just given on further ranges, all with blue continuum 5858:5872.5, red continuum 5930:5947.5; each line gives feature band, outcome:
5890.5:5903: 2.2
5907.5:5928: -1.4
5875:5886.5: -0.3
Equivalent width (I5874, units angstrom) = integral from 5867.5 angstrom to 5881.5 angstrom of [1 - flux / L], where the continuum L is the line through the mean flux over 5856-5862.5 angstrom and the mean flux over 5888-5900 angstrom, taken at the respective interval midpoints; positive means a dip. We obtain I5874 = -2.3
